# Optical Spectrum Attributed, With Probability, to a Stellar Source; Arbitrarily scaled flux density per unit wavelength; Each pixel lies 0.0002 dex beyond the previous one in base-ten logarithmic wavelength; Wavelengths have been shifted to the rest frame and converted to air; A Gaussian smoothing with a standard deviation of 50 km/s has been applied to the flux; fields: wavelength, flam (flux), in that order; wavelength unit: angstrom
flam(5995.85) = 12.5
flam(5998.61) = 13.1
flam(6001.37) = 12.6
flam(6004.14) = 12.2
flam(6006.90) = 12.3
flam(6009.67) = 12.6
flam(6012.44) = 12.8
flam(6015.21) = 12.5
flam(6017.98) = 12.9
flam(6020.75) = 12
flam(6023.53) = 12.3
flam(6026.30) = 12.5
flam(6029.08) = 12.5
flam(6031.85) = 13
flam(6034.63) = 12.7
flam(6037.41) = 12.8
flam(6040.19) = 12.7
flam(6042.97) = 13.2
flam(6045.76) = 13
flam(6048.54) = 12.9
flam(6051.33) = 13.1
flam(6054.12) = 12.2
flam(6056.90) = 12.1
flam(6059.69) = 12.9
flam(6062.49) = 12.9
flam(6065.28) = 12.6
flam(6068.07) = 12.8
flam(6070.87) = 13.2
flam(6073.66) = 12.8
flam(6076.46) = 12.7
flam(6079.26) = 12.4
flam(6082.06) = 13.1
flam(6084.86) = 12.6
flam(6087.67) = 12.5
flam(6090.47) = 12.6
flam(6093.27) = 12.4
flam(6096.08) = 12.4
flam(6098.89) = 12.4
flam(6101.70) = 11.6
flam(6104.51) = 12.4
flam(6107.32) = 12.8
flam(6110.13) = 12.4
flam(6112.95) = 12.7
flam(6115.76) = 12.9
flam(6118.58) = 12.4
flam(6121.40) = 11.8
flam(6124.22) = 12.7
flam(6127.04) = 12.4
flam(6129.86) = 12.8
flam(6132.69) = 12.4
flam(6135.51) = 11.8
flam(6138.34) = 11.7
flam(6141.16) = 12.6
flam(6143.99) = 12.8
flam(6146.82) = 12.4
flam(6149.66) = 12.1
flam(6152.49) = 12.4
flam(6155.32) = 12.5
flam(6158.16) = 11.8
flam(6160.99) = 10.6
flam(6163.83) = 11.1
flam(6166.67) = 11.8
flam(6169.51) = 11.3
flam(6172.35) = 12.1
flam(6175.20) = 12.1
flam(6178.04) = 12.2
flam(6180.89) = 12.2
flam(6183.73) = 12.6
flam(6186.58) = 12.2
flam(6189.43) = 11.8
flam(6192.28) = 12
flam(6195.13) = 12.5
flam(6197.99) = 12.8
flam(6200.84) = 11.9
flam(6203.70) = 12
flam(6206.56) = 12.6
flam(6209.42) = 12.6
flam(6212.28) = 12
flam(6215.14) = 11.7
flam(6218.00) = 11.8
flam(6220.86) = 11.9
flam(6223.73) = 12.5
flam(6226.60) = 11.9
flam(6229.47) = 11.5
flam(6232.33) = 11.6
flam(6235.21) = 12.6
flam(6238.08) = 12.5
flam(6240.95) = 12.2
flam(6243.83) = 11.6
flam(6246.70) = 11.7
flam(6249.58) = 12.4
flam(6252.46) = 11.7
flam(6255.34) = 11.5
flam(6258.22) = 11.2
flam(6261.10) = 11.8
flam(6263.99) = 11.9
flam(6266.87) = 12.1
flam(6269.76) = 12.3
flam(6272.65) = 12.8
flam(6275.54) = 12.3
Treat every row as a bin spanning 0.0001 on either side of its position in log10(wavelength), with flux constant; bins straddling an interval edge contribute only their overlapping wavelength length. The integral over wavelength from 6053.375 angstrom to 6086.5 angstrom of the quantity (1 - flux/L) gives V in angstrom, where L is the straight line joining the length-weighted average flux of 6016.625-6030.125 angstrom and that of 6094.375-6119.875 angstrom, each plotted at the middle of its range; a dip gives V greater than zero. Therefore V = -0.7 angstrom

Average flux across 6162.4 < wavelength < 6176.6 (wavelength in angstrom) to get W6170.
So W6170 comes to 11.7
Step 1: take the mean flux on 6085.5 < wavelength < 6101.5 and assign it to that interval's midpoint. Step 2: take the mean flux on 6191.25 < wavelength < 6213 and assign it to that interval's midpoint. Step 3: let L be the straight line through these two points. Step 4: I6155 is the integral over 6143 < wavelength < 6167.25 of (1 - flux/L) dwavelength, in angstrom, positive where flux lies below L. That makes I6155 0.8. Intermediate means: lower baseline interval 12.4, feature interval 11.9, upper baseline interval 12.3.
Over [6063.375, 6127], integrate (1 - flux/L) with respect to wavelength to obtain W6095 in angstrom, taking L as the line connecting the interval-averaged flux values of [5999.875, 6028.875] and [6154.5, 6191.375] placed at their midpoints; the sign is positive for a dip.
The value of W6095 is -2.06 angstrom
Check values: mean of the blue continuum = 12.5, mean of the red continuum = 11.9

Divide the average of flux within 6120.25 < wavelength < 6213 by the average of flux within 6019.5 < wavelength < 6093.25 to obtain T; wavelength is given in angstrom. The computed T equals 0.96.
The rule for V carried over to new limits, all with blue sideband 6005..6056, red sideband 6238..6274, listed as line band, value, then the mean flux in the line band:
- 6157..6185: 1.02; 11.8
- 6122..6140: 0.09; 12.3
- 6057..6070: -0.20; 12.7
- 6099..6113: 0.08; 12.4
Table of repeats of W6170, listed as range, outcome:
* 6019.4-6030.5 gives 12.3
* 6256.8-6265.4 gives 11.6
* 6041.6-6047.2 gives 13.1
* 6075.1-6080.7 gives 12.6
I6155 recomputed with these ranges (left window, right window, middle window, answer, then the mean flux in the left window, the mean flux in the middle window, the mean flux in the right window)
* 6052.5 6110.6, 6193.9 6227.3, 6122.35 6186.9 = 1.27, 12.6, 12.1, 12.2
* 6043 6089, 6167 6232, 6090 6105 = 0.38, 12.7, 12.3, 12.1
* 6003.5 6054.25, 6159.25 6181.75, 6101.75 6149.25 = -1.69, 12.7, 12.4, 11.7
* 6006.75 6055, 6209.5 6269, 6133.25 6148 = 0.02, 12.7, 12.3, 11.9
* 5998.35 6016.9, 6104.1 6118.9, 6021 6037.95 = -0.01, 12.6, 12.6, 12.6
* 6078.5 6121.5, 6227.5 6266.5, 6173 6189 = -0.10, 12.5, 12.2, 11.9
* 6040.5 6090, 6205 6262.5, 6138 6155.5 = -0.02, 12.8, 12.4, 12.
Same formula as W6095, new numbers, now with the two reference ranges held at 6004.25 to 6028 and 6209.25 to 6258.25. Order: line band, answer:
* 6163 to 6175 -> 0.4 angstrom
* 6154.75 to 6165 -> 0.6 angstrom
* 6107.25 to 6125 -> -0.4 angstrom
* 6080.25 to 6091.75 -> -0.4 angstrom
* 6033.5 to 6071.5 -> -1.2 angstrom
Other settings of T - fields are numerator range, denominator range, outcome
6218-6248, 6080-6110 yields 0.96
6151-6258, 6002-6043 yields 0.95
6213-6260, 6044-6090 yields 0.93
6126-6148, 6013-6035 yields 0.98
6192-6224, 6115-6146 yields 0.98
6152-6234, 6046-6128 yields 0.95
